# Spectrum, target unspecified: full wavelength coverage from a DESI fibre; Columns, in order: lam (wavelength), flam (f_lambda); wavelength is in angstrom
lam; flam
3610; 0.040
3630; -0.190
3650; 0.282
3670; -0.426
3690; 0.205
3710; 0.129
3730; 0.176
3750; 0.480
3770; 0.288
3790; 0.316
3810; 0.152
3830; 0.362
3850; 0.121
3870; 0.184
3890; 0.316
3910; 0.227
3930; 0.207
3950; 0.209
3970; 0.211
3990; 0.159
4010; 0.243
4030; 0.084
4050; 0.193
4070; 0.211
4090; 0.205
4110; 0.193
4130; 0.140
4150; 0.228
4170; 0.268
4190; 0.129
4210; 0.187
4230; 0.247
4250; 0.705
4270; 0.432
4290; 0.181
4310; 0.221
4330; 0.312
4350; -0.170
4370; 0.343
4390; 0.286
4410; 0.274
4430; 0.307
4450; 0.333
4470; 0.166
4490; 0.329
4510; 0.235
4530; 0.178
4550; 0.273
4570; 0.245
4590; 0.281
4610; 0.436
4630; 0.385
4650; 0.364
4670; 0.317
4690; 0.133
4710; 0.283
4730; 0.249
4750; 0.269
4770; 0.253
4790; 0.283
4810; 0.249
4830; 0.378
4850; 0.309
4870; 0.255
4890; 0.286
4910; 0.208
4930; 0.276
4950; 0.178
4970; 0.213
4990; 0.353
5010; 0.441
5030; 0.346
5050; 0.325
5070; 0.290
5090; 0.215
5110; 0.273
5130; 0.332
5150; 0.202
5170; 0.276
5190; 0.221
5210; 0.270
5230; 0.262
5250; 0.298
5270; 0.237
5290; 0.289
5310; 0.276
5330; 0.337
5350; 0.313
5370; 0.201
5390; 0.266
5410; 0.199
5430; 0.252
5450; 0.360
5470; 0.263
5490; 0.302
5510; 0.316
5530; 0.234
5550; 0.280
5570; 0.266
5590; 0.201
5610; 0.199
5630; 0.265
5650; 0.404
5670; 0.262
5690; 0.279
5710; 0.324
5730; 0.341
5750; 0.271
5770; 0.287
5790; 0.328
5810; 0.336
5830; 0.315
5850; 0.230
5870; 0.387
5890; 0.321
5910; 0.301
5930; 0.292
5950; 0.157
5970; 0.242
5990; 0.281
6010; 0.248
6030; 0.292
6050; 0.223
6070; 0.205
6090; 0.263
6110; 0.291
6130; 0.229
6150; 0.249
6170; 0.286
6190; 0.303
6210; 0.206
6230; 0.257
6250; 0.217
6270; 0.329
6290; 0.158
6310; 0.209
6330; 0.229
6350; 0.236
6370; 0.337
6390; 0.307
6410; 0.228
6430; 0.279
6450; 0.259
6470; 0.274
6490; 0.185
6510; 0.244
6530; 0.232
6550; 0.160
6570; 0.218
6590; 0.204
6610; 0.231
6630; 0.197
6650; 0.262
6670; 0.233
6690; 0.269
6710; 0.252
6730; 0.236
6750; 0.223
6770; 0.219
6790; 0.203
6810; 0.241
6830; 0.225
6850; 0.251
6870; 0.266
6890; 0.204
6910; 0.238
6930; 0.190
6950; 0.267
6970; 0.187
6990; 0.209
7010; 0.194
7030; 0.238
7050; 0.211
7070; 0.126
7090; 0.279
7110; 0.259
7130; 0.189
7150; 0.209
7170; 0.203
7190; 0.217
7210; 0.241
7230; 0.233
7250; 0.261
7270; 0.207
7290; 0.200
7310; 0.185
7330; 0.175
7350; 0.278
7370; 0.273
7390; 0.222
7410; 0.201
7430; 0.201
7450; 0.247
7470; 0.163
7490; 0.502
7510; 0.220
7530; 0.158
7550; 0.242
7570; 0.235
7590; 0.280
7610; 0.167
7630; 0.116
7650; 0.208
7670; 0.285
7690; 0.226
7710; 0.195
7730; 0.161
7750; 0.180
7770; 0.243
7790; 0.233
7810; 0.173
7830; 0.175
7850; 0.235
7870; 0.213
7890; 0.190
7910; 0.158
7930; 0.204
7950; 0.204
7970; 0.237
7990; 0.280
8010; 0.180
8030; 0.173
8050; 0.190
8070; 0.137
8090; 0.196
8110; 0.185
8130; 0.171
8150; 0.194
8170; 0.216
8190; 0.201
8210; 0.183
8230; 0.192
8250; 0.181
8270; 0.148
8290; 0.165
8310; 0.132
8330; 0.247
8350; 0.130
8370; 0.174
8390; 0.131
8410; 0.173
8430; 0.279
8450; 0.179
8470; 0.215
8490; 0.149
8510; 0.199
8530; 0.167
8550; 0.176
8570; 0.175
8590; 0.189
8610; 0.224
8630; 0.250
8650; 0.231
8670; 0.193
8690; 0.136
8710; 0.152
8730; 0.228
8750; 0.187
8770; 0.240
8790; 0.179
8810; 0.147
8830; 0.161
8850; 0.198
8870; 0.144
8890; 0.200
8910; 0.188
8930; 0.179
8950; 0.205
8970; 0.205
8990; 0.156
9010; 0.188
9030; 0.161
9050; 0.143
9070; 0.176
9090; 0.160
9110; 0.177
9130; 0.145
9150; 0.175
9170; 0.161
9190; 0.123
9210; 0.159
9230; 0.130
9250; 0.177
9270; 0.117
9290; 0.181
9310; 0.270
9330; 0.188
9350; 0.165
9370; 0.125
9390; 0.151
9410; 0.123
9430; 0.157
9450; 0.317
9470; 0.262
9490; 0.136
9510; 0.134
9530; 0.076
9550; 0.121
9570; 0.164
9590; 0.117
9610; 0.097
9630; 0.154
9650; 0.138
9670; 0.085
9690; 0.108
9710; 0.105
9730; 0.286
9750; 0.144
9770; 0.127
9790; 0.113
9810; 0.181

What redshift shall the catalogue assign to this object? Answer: 0.141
